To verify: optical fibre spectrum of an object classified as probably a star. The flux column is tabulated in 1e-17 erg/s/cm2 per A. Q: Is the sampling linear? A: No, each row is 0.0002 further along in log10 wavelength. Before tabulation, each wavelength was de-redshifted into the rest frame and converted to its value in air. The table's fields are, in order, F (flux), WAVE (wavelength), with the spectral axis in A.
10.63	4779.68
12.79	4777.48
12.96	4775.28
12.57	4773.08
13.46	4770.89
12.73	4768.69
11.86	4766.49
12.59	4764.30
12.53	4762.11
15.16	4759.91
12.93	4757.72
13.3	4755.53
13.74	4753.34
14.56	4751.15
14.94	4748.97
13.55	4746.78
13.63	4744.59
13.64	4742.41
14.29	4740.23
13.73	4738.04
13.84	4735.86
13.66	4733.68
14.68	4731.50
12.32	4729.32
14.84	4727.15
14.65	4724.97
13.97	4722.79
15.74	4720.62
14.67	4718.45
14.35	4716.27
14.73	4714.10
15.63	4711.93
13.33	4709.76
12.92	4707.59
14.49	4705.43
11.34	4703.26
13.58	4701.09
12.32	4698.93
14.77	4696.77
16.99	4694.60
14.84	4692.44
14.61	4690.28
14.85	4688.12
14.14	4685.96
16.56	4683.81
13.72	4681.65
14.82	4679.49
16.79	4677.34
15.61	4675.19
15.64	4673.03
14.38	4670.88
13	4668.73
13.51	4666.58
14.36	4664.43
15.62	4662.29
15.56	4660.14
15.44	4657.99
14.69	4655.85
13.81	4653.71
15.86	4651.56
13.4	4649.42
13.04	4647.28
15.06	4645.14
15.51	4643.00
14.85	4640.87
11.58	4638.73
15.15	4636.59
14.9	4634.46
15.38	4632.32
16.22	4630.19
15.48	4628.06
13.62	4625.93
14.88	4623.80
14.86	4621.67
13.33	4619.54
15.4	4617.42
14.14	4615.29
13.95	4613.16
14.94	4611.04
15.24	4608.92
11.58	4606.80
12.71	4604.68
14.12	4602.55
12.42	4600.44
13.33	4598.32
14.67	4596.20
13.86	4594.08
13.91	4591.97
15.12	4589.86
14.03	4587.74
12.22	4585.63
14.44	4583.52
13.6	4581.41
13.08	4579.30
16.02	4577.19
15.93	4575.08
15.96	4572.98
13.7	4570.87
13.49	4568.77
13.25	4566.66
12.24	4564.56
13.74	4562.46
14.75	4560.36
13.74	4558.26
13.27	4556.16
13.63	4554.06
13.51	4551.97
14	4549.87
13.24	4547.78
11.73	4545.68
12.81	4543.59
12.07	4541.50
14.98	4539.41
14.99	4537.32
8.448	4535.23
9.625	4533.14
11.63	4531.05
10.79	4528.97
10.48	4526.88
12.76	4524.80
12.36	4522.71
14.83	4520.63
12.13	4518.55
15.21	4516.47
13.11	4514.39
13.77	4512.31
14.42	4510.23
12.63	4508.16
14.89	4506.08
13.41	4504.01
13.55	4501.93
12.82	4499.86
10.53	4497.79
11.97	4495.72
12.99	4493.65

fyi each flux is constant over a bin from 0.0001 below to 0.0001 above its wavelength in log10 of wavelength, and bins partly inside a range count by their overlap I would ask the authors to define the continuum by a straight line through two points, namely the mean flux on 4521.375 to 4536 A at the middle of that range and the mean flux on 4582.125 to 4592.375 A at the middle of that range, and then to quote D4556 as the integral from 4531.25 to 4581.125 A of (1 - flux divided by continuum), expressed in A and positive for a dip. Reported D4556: -4.0 A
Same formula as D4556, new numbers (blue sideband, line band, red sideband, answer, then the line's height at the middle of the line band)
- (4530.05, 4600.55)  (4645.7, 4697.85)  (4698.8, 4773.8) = -4.6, 13.6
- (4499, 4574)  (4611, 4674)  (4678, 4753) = -3.6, 13.8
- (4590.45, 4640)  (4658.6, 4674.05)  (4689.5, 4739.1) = -0.5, 14.2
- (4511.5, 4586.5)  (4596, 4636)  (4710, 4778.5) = -2.6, 13.4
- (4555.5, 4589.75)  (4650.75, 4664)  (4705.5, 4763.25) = -1.0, 14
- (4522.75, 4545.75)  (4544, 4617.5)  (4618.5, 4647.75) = -3.9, 13.2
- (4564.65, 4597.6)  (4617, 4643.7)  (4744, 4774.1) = -1.4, 13.9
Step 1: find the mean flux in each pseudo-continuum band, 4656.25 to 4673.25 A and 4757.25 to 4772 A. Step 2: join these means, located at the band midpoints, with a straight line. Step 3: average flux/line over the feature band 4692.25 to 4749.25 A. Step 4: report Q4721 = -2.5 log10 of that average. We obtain -0.028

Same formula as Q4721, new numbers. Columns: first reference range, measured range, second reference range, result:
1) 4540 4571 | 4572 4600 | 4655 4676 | -0.04 mag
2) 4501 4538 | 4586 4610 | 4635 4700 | 0.01 mag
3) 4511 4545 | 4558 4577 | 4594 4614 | -0.09 mag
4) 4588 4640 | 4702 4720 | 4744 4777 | -0.03 mag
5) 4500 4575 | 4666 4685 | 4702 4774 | -0.10 mag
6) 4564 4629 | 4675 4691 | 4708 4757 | -0.08 mag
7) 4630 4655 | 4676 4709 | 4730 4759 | -0.02 mag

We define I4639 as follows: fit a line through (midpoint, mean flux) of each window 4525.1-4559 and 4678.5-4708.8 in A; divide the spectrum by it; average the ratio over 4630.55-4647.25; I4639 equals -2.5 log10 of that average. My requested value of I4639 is -0.076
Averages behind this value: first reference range 12.4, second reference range 14.3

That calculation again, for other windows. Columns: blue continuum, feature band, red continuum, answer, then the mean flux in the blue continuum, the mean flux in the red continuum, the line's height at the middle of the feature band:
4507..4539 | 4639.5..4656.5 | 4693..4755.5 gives -0.08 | 12.5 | 14.1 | 13.5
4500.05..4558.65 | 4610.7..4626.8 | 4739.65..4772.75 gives -0.10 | 12.9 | 13.5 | 13.1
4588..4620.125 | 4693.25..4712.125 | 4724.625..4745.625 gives 0.00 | 13.9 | 13.9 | 13.9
